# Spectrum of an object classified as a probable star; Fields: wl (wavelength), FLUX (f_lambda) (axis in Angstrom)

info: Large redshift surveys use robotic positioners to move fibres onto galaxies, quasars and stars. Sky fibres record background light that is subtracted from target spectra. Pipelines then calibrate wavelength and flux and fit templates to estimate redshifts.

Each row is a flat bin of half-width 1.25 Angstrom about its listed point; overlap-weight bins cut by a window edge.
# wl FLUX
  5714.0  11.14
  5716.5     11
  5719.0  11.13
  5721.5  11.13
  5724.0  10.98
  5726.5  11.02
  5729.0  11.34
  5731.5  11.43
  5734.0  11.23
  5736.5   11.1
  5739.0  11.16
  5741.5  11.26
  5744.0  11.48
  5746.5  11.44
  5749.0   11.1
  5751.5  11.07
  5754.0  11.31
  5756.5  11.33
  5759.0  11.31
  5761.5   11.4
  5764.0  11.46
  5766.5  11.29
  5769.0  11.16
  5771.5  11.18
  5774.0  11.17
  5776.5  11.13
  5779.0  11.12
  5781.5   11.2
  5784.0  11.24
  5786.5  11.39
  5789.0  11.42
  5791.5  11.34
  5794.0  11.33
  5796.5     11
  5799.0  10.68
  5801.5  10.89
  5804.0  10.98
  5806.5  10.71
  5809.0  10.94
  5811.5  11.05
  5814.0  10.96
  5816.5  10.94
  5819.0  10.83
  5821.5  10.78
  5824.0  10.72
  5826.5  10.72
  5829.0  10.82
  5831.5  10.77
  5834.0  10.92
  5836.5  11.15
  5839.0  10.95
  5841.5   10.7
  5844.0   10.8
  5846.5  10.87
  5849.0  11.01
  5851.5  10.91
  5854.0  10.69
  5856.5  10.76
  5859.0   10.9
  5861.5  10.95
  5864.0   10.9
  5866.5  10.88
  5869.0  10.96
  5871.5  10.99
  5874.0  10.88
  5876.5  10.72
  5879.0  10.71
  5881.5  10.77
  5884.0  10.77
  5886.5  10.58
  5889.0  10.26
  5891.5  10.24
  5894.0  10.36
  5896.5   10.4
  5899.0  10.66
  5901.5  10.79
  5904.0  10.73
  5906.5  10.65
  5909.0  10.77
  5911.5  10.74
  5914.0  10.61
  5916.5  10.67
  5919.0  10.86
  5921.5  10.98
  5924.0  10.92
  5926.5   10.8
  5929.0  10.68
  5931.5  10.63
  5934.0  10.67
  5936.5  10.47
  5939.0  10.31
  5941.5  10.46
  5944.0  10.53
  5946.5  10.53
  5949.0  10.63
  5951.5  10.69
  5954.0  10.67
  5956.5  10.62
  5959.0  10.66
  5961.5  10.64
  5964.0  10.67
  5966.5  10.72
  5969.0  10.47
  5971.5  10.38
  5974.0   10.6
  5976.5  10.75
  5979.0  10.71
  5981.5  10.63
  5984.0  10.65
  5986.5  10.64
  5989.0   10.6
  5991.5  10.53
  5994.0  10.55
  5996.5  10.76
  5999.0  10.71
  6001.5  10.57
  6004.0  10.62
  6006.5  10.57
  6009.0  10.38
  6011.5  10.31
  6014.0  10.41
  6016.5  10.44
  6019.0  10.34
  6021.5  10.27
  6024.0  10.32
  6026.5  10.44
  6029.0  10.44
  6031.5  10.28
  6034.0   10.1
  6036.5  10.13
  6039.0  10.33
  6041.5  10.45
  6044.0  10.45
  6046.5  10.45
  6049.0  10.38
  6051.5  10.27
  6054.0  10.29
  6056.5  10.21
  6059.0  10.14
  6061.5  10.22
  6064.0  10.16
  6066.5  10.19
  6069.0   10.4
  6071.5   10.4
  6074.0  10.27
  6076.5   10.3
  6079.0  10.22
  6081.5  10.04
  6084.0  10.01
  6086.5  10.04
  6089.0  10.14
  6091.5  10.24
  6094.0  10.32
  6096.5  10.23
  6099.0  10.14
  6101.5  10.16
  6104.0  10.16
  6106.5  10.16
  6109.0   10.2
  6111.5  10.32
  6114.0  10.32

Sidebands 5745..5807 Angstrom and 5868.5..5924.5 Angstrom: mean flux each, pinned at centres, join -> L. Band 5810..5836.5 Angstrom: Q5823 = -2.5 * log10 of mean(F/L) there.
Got 0.01 mag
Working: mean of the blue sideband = 11.2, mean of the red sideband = 10.7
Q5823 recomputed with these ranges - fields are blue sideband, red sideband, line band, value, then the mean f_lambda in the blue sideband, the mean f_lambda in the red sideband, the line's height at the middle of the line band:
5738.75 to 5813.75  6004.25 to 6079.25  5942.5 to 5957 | 0.001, 11.2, 10.3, 10.6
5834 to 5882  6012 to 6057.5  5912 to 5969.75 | -0.003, 10.9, 10.3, 10.6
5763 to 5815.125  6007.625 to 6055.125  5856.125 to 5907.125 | 0.012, 11.1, 10.3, 10.8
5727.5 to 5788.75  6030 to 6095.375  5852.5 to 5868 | 0.007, 11.3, 10.2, 10.9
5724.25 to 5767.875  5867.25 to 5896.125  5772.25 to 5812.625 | -0.004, 11.3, 10.7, 11.1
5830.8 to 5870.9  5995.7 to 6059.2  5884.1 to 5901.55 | 0.031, 10.9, 10.4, 10.8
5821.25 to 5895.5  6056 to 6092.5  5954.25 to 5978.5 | -0.013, 10.8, 10.2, 10.5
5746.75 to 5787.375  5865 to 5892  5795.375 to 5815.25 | 0.016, 11.2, 10.7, 11.1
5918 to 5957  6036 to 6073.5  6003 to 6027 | 0.001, 10.7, 10.3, 10.4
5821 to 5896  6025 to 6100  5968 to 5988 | -0.014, 10.8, 10.3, 10.5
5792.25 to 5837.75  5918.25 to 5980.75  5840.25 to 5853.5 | -0.001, 10.9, 10.6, 10.8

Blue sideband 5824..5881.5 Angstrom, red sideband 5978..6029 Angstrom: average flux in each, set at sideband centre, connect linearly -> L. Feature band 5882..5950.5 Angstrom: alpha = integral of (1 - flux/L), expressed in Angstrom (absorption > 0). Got 0.6 Angstrom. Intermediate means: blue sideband 10.9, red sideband 10.5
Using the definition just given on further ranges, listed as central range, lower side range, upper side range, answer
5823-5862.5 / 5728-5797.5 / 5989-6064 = 0.5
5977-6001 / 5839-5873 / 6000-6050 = -0.4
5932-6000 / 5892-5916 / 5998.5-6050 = -0.6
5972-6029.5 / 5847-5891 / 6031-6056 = -0.6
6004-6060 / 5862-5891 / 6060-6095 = -0.1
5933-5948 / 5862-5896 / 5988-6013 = 0.2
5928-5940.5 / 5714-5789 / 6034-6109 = 0.1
